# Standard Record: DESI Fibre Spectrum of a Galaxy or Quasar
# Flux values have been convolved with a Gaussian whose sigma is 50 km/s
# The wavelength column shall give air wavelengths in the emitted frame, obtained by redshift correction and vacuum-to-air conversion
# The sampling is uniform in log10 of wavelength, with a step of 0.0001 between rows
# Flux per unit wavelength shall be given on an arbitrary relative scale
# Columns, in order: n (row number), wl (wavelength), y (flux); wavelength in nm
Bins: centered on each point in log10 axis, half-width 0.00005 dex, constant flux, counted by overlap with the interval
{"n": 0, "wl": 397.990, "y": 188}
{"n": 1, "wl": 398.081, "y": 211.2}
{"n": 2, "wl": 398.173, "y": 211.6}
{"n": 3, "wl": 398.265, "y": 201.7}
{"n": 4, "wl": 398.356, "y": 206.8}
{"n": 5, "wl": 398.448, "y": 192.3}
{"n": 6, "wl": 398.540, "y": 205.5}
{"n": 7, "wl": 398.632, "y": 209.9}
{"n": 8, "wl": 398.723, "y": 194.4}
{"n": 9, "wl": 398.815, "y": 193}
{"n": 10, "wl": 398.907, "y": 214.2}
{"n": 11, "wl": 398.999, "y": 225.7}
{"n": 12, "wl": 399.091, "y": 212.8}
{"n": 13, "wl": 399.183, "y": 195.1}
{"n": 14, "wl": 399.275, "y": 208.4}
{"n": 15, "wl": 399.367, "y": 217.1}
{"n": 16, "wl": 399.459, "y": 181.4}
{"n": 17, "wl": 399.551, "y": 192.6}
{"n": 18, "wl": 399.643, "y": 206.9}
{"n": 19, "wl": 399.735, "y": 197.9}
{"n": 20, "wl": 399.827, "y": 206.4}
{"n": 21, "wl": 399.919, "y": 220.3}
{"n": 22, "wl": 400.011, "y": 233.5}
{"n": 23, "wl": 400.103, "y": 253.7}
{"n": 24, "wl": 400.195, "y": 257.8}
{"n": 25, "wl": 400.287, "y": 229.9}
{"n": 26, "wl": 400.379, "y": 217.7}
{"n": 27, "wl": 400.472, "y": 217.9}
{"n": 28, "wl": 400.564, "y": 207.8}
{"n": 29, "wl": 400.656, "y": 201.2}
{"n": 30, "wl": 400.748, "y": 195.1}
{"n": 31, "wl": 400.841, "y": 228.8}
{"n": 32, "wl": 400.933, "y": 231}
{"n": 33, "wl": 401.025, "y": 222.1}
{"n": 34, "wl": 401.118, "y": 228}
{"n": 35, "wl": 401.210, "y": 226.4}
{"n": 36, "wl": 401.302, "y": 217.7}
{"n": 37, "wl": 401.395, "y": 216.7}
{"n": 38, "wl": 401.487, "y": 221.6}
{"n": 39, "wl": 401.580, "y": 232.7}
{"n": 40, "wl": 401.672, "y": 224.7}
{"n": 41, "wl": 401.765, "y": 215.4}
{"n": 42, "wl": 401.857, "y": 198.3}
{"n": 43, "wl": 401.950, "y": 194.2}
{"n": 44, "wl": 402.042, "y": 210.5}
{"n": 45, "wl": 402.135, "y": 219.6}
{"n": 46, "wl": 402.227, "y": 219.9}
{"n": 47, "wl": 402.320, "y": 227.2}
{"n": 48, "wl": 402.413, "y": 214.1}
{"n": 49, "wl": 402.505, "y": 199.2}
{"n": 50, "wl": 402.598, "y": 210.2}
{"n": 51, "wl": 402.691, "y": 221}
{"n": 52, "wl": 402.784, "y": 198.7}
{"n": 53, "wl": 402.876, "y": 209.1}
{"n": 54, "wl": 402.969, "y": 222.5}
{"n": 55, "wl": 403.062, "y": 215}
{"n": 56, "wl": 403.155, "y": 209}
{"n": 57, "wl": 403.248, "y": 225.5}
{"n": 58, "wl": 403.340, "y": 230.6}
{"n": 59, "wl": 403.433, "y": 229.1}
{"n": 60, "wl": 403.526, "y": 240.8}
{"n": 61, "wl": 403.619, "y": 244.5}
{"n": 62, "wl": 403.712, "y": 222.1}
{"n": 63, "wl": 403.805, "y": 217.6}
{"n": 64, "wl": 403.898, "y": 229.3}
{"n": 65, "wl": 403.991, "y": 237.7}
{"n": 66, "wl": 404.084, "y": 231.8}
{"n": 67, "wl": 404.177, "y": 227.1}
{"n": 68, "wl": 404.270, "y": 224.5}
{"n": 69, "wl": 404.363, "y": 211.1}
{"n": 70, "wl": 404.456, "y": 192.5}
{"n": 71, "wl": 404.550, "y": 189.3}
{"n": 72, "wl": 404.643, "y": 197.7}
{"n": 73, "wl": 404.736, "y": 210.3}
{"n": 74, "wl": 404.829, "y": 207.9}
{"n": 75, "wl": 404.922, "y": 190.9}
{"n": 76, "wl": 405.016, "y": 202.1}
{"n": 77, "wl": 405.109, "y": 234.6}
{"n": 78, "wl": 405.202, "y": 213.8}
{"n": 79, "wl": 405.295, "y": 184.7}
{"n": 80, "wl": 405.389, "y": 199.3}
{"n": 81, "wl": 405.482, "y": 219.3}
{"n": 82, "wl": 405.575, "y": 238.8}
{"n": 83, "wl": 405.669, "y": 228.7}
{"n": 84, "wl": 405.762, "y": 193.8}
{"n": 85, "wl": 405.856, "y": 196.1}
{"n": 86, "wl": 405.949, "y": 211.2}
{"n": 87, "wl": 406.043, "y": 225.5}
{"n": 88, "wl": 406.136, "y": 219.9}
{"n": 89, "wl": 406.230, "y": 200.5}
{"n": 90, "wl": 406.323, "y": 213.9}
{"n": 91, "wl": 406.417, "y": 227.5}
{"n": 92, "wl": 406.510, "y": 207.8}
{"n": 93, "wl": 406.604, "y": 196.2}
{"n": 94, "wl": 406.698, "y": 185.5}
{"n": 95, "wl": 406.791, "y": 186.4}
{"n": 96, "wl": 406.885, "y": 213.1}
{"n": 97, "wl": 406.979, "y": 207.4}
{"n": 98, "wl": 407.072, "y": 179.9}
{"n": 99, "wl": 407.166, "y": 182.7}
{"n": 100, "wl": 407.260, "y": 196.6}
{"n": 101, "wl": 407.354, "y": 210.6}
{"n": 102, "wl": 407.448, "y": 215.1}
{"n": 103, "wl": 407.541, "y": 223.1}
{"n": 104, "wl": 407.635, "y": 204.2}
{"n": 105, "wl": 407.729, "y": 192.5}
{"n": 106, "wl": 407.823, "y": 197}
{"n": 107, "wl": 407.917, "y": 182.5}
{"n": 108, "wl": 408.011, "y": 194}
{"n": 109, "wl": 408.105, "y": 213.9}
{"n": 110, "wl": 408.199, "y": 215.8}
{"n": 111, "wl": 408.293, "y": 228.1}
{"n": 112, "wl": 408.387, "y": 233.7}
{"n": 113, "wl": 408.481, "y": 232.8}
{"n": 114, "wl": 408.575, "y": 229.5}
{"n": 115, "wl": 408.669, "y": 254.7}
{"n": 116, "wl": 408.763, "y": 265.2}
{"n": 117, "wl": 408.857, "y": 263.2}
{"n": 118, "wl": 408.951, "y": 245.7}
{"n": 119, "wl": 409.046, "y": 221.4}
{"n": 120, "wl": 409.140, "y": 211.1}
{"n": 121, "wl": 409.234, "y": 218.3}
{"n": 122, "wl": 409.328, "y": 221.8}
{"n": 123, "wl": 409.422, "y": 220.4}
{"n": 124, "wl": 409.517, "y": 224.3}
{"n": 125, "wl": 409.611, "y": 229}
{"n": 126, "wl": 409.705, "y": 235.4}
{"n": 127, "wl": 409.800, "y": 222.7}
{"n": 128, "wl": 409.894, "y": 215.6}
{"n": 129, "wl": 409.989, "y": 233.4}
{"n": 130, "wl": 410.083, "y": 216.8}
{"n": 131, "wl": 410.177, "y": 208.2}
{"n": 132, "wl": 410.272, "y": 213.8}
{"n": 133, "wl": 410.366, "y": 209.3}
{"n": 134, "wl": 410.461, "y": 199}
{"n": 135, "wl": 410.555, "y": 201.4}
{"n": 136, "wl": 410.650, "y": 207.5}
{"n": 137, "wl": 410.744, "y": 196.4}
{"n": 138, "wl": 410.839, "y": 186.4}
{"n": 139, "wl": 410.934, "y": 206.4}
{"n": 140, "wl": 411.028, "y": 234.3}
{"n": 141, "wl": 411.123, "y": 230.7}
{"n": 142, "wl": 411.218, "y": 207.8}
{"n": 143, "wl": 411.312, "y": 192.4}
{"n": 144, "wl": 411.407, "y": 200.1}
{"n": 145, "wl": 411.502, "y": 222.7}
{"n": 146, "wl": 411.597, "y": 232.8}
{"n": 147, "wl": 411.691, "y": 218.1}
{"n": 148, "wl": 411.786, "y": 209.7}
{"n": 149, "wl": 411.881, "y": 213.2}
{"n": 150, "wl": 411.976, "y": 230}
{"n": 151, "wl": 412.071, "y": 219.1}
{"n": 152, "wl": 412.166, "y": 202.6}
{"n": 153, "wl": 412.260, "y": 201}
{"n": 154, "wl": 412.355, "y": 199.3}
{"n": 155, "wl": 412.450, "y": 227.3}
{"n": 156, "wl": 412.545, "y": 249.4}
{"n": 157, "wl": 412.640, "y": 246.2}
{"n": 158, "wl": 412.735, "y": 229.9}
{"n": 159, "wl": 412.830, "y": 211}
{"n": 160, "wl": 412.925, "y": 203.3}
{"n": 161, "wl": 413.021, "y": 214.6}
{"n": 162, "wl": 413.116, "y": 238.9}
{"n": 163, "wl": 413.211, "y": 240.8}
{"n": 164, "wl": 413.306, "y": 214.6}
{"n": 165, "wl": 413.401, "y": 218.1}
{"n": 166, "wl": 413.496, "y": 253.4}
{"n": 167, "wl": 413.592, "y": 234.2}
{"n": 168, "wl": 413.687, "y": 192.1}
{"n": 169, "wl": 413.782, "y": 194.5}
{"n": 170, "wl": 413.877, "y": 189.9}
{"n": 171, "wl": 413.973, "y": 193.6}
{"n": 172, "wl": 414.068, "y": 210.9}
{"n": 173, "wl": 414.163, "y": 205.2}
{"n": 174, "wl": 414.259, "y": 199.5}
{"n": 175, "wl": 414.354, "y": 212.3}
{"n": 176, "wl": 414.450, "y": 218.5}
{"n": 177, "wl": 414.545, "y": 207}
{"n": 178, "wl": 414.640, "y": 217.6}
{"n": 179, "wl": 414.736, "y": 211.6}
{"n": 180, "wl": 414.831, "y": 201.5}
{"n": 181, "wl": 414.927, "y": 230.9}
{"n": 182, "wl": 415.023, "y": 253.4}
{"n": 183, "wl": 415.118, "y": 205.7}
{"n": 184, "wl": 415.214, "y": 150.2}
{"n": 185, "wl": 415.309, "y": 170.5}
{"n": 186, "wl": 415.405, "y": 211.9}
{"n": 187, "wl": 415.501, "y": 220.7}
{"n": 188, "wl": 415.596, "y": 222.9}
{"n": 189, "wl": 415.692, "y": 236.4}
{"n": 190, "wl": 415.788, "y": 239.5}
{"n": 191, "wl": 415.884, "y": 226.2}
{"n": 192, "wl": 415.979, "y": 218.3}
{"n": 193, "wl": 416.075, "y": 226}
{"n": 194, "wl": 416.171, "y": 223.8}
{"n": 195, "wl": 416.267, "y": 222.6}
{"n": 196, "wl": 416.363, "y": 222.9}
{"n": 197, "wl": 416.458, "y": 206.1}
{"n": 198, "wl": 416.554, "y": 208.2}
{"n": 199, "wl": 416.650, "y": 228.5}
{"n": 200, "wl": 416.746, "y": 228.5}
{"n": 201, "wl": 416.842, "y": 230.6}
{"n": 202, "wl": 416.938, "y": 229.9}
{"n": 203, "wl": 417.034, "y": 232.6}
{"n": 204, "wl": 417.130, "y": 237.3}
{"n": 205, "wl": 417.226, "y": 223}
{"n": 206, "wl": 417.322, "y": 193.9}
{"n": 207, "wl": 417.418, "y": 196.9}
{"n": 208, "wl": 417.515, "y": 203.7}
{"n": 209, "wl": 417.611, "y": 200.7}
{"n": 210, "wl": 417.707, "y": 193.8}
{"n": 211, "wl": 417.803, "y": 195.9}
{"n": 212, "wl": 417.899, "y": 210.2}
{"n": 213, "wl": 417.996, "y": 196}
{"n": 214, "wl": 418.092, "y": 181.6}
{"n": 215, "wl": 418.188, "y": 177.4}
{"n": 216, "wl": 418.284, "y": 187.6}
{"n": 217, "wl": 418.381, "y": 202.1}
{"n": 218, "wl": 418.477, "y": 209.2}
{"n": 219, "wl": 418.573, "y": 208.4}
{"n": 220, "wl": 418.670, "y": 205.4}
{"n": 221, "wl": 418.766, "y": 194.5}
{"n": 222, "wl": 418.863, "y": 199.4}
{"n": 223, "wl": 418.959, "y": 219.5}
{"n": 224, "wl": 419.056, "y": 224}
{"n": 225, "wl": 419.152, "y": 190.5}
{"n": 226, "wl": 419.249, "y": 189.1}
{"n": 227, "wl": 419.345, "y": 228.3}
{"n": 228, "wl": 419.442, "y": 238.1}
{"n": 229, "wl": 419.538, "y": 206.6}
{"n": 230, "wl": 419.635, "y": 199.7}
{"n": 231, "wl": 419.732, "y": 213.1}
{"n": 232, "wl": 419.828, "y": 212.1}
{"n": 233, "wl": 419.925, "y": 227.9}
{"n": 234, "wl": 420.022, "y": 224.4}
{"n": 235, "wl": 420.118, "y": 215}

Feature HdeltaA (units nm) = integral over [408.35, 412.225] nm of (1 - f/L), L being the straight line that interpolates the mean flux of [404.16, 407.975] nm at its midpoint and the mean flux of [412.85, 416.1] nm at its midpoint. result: -0.193 nm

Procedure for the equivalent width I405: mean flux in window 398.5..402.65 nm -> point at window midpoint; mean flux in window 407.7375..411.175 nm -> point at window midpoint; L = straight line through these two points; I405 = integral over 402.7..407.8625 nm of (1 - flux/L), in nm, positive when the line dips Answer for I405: 0.14 nm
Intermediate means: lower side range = 215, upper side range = 220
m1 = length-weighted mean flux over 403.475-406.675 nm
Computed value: 214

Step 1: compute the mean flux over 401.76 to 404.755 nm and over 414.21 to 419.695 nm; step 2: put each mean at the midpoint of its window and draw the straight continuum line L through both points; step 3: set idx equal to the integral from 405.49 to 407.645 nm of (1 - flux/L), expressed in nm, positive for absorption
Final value 0.079 nm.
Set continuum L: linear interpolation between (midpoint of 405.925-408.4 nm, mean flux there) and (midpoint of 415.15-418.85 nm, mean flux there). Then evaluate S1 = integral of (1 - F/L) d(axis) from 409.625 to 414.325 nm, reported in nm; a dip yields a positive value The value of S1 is -0.17 nm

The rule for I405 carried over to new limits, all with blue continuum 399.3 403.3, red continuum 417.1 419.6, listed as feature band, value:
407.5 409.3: -0.10 nm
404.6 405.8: 0.02 nm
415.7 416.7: -0.08 nm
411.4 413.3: -0.11 nm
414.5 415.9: -0.05 nm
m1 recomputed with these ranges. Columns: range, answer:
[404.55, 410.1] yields 214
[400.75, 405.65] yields 217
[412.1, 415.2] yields 216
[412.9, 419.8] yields 212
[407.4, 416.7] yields 217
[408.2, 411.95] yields 221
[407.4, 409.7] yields 223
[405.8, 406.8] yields 207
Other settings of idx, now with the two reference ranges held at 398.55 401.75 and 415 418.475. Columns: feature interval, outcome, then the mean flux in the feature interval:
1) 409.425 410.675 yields -0.02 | 217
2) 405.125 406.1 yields 0.01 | 212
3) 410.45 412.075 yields 0.01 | 212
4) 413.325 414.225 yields 0.01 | 210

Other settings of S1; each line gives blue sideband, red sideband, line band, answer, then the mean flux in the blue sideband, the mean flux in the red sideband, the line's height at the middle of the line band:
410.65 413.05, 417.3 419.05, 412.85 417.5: -0.21 nm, 215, 199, 207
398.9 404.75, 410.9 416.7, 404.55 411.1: 0.11 nm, 217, 216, 217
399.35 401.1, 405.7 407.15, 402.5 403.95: -0.07 nm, 217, 204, 211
